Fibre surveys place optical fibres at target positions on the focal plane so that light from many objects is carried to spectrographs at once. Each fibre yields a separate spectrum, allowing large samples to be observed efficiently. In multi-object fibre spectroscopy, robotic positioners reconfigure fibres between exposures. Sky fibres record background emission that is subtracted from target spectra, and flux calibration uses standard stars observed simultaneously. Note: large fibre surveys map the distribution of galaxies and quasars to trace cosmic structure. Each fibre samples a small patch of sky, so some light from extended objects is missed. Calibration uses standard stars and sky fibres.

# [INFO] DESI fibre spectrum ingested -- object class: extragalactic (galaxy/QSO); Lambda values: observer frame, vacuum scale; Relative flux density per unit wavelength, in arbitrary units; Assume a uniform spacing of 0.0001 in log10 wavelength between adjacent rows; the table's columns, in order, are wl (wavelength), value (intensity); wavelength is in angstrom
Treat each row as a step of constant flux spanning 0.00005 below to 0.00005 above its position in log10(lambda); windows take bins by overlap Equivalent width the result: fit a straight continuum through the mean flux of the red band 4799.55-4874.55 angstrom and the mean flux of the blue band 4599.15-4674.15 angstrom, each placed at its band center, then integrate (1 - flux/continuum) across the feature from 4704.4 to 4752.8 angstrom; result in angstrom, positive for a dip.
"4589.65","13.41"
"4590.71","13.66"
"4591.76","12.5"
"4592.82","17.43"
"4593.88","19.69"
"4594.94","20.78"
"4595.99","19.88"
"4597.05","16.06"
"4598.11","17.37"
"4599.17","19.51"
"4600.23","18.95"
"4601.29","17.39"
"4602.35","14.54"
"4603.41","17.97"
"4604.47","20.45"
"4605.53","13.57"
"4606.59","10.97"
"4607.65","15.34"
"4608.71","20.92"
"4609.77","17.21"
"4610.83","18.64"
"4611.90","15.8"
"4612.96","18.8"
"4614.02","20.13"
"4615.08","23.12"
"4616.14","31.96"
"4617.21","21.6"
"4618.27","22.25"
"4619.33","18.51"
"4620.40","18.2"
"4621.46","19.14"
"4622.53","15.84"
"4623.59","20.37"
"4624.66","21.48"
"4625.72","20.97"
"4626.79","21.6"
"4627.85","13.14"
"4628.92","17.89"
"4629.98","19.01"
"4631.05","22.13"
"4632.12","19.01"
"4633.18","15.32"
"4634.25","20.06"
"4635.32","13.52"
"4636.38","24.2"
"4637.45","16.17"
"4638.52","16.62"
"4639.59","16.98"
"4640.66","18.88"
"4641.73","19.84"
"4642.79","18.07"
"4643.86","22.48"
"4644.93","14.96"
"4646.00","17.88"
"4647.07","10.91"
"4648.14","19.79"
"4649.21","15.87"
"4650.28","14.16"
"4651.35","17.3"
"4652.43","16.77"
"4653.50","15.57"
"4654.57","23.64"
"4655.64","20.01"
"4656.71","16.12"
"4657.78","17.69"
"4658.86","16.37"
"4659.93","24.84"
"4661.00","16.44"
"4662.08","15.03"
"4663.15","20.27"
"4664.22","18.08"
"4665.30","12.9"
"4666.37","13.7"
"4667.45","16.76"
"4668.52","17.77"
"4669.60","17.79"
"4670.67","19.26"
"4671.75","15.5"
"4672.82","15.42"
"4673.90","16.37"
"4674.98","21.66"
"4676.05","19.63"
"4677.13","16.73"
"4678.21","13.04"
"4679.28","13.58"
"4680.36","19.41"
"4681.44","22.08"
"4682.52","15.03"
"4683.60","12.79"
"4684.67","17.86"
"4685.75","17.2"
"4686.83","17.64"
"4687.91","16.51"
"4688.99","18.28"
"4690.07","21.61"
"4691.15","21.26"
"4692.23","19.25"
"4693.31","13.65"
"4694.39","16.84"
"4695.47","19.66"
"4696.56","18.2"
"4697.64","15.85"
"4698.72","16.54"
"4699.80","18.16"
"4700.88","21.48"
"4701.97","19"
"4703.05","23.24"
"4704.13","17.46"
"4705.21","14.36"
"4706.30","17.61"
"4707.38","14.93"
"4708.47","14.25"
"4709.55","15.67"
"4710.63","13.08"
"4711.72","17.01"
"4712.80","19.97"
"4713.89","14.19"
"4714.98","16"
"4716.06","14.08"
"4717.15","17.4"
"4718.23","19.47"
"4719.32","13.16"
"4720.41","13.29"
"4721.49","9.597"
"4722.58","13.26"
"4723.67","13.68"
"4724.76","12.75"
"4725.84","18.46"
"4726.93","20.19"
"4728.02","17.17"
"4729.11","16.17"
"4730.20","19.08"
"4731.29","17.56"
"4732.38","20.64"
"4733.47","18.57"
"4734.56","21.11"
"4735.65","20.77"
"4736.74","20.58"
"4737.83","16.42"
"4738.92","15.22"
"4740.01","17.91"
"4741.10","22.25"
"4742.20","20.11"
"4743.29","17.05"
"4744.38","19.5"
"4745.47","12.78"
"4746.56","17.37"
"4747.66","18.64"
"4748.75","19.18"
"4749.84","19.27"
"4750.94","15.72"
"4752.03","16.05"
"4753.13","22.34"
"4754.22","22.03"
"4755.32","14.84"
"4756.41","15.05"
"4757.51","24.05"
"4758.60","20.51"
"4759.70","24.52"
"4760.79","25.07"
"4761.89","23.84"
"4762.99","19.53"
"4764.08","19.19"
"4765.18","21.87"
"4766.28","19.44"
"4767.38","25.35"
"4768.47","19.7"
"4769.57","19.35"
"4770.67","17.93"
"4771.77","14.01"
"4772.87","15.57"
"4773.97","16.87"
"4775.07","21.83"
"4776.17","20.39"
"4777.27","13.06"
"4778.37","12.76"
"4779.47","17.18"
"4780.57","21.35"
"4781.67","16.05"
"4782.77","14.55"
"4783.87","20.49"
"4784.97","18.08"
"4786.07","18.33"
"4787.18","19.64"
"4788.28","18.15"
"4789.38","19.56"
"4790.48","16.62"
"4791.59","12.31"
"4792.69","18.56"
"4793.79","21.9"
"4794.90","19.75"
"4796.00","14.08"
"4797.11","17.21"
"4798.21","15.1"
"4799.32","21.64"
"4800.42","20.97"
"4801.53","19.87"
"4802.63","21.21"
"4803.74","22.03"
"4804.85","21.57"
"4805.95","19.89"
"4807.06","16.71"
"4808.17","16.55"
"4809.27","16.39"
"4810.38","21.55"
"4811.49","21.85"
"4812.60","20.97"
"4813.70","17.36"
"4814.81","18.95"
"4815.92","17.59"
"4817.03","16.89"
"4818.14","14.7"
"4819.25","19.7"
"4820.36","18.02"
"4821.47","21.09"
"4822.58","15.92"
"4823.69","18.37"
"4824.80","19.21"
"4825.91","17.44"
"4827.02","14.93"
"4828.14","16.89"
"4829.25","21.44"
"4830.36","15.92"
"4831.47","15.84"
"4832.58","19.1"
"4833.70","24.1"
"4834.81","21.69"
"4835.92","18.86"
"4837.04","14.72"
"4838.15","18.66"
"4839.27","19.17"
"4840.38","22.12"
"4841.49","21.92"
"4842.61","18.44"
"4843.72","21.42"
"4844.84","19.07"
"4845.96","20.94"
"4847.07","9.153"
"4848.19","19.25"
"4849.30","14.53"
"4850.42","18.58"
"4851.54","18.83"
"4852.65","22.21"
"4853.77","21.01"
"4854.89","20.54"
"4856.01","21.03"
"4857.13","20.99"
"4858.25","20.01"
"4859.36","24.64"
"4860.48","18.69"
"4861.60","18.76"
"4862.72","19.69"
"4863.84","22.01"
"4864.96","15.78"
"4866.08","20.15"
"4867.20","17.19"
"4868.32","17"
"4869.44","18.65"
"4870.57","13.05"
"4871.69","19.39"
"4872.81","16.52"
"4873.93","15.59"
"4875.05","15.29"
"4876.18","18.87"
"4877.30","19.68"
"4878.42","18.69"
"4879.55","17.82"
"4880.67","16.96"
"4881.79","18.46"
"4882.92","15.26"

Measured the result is 4.12 angstrom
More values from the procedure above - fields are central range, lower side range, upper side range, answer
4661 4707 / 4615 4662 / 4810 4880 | 3.0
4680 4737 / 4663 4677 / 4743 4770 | 3.5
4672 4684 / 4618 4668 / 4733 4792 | 0.9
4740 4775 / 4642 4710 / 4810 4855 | -2.4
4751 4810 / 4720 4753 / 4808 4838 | -3.1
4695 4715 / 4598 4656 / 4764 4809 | 1.3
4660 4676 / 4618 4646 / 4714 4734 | 0.4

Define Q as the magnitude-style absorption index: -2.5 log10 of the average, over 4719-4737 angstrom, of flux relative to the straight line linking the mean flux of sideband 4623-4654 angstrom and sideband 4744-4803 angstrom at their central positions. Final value 0.101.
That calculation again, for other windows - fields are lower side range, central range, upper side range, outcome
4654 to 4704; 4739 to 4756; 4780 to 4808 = 0.00 mag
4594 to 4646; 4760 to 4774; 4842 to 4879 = -0.08 mag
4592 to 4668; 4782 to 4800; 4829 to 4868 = 0.07 mag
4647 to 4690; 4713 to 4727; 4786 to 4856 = 0.18 mag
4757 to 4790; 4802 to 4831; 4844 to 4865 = 0.04 mag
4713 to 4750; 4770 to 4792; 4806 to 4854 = 0.04 mag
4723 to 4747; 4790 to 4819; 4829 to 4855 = 0.00 mag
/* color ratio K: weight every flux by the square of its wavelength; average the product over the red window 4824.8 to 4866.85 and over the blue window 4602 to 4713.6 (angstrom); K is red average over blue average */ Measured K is 1.2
